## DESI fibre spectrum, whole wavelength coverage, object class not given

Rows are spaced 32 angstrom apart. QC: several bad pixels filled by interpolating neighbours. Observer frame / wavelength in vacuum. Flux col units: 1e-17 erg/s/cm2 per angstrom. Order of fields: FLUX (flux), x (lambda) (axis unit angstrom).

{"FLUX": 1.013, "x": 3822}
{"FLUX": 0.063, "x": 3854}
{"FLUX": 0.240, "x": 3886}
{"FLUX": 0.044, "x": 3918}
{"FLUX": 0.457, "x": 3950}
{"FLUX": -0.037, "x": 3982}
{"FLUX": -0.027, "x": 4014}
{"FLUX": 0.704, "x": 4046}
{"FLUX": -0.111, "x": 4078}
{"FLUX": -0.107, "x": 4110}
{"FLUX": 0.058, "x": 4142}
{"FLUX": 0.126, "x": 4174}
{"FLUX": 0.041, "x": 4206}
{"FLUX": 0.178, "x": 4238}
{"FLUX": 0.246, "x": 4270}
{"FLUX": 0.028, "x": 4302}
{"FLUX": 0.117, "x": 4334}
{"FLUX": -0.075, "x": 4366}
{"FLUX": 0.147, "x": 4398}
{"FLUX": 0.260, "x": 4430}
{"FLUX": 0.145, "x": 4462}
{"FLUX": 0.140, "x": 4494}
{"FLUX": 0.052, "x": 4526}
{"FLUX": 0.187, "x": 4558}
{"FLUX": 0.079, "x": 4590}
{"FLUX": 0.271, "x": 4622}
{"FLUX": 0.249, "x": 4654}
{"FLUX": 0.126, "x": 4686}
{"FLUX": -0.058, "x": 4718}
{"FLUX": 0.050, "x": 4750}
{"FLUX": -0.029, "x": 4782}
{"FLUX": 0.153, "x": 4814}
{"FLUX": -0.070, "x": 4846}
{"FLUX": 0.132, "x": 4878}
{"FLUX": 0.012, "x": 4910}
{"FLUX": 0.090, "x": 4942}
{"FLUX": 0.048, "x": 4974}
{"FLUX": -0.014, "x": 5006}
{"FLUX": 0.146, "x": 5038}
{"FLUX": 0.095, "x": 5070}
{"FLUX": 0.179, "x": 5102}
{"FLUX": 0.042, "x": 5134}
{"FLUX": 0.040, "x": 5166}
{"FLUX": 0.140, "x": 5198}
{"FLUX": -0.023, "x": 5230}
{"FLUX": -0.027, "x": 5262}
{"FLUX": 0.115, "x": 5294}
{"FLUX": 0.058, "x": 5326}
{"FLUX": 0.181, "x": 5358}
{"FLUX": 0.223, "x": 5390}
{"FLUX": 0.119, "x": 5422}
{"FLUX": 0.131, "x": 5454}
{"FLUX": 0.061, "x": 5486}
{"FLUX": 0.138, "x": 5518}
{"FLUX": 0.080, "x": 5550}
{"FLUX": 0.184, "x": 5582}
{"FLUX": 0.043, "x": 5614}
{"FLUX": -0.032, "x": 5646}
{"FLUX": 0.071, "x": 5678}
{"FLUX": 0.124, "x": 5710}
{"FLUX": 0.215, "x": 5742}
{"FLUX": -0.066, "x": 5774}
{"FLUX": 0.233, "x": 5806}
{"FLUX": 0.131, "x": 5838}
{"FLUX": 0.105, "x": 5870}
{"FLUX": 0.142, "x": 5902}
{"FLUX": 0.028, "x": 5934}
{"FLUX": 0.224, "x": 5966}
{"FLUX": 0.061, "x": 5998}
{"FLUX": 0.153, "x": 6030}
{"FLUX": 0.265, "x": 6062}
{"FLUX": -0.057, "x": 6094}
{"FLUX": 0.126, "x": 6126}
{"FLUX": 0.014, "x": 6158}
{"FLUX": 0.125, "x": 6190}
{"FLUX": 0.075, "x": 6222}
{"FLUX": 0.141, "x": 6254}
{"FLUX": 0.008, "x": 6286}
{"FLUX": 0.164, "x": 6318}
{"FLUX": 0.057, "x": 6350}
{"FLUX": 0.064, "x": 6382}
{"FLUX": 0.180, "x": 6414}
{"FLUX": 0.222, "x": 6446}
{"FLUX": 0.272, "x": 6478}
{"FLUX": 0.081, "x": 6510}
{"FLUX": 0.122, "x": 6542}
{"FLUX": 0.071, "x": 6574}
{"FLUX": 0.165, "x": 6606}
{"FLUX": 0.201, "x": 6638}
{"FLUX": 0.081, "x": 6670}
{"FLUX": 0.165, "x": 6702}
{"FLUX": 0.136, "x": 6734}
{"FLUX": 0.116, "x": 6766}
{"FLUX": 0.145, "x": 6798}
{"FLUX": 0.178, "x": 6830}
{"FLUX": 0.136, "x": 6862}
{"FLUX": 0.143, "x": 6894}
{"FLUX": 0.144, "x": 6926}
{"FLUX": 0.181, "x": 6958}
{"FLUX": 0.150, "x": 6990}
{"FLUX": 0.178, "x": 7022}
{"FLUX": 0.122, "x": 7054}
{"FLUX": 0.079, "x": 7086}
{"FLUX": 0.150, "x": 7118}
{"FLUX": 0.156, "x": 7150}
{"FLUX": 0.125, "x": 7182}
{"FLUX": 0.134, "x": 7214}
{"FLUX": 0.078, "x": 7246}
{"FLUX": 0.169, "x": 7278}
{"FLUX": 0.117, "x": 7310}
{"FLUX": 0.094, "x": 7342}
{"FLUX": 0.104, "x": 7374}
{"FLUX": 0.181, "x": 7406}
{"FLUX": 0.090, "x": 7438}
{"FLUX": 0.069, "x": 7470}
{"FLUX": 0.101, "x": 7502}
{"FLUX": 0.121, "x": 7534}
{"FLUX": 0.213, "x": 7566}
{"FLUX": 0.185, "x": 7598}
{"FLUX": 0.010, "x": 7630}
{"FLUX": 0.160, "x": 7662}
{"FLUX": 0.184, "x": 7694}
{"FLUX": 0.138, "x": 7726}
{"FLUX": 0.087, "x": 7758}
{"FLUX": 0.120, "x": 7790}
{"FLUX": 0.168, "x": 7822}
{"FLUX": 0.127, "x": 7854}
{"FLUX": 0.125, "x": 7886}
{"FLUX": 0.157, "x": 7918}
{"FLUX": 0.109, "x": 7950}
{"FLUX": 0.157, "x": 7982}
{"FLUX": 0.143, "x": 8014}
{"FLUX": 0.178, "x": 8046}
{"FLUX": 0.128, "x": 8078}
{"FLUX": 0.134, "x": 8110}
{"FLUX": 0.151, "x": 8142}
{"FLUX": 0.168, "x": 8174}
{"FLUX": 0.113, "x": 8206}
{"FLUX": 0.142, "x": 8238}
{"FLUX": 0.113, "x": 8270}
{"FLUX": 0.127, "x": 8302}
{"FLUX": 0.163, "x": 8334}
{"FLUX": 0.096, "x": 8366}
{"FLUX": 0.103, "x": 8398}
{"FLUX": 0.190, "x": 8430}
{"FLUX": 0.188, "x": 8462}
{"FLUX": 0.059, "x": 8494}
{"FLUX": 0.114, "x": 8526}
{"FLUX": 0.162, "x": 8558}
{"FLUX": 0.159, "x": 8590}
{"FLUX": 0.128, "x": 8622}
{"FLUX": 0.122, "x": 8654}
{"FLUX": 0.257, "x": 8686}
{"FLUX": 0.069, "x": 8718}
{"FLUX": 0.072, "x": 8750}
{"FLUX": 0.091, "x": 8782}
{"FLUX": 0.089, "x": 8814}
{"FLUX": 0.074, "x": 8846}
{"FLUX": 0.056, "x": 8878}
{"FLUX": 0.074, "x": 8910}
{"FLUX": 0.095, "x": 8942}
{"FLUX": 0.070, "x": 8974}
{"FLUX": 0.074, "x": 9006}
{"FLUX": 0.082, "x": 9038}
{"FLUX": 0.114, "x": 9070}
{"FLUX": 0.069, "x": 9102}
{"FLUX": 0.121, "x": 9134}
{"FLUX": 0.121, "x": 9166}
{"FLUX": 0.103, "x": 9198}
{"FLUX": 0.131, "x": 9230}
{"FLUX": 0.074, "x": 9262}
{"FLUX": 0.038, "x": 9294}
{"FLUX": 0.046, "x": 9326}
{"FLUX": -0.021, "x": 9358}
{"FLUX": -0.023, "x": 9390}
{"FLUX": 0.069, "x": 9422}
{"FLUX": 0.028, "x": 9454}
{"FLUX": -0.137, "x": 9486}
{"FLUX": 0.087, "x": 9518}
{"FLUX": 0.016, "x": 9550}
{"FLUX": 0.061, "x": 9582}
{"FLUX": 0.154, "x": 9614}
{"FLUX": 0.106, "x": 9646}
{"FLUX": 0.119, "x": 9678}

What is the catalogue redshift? 0.73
